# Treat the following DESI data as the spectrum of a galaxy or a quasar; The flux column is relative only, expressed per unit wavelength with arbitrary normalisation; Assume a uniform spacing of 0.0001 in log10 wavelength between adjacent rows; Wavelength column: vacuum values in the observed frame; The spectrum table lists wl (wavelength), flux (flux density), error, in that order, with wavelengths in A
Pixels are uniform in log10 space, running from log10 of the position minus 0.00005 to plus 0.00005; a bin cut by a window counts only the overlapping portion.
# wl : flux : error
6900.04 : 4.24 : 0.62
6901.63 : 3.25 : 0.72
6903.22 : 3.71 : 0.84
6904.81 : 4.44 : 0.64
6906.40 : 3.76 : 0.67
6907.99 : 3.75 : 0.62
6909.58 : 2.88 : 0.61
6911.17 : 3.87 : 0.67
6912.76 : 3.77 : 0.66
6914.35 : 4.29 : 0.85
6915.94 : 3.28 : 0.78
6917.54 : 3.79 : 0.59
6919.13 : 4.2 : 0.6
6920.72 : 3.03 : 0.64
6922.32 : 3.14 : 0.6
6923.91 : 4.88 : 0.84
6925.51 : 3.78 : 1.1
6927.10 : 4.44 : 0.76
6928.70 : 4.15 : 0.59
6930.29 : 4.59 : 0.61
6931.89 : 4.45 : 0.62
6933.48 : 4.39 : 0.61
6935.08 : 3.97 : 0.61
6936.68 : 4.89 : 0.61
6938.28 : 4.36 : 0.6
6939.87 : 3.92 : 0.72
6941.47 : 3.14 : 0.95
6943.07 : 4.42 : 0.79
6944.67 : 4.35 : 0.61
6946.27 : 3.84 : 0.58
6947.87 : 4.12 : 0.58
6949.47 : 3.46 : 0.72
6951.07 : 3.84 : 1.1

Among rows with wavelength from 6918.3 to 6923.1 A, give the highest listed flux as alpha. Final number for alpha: 4.2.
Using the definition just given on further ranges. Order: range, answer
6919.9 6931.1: 4.88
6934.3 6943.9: 4.89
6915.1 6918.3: 3.79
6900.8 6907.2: 4.44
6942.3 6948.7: 4.42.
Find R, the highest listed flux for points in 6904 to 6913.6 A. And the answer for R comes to 4.44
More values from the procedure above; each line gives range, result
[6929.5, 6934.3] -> 4.59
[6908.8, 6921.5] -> 4.29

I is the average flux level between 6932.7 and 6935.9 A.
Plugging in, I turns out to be 4.17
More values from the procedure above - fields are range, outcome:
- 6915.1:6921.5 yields 3.58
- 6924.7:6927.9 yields 4.11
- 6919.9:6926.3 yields 3.71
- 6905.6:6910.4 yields 3.47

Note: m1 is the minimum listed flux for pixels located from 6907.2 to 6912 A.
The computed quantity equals 2.88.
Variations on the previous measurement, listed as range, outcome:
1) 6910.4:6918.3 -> 3.28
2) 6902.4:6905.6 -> 3.71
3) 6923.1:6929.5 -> 3.78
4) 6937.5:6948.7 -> 3.14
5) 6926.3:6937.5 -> 3.97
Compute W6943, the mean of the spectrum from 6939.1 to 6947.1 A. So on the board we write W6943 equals 3.93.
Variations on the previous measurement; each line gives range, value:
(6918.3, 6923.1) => 3.46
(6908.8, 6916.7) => 3.62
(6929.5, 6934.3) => 4.47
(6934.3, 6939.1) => 4.41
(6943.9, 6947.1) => 4.09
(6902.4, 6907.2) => 3.97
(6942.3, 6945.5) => 4.38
